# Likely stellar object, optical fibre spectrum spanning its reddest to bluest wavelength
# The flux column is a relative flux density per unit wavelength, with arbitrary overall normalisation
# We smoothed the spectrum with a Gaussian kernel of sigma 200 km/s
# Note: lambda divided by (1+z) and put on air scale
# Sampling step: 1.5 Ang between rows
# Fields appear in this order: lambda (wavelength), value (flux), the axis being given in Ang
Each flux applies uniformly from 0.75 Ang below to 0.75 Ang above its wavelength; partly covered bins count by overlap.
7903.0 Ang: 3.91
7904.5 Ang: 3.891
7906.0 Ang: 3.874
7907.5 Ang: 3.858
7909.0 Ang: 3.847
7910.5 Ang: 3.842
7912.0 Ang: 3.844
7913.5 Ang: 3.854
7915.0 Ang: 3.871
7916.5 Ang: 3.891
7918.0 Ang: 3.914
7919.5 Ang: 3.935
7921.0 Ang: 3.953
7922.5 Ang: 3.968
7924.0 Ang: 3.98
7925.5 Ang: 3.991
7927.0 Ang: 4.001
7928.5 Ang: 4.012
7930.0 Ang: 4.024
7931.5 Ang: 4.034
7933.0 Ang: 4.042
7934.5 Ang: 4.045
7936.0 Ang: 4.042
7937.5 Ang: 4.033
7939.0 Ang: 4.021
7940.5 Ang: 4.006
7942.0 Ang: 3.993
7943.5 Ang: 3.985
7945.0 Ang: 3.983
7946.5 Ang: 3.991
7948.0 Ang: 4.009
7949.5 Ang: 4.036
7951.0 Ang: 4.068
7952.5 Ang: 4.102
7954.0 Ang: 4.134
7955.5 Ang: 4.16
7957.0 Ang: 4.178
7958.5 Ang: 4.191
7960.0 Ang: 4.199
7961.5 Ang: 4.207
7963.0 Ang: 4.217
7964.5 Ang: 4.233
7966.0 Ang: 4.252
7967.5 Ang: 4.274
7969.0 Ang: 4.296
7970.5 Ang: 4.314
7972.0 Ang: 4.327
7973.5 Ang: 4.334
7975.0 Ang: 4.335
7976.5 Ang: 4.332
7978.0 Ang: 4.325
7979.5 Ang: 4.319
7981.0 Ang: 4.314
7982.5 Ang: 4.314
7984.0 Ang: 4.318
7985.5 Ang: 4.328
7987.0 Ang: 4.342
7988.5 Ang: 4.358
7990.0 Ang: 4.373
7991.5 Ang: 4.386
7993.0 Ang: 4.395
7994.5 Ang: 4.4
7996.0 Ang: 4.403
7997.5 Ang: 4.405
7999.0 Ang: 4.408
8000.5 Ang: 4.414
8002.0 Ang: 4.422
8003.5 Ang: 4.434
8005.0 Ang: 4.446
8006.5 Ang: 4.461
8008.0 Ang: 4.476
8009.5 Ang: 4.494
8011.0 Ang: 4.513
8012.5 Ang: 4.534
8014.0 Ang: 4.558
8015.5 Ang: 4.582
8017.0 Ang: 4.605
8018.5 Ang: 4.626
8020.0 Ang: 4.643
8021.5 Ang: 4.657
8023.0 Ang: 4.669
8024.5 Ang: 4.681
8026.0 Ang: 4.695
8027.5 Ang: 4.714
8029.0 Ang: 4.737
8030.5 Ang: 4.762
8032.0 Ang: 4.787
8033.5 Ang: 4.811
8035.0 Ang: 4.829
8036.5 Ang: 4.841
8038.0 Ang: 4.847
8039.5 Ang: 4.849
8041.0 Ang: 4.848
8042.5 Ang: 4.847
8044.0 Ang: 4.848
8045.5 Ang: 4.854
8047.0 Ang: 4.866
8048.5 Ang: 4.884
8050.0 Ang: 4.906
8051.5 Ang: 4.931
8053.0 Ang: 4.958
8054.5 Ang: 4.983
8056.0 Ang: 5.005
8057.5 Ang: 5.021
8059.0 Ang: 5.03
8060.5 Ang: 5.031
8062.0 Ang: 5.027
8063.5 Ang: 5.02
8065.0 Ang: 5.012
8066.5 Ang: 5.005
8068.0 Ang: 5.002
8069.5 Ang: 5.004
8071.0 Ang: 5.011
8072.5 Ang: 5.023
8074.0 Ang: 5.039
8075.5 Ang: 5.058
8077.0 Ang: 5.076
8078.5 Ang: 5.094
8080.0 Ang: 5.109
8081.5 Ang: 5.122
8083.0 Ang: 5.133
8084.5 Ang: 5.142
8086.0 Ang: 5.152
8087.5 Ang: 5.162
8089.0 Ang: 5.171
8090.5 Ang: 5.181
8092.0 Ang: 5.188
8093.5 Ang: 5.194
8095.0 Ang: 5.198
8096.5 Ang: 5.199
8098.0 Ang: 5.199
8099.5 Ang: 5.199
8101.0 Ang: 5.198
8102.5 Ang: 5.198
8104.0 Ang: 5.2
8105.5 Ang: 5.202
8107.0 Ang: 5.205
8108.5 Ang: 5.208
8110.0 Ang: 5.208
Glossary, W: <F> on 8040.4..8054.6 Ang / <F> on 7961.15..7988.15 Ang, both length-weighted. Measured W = 1.14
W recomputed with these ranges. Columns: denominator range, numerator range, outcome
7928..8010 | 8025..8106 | 1.18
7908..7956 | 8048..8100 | 1.27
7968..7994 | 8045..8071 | 1.15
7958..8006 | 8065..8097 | 1.18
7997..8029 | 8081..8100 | 1.14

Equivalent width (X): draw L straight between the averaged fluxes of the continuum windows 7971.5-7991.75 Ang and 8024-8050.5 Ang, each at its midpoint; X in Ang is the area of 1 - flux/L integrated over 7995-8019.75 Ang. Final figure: 0.4 Ang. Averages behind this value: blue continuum 4.33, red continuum 4.81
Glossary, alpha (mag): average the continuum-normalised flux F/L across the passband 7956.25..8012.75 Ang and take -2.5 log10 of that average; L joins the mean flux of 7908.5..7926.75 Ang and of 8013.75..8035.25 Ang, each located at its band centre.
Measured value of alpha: 0.012 mag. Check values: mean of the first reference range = 3.91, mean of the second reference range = 4.69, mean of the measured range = 4.35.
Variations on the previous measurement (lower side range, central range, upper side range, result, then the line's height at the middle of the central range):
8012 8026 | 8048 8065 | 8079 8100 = -0.016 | 4.91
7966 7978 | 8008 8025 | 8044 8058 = 0.016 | 4.66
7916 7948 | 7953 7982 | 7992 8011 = -0.011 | 4.22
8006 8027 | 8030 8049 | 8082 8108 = -0.017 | 4.76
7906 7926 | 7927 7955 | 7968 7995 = 0.010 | 4.07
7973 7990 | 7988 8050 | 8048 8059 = 0.009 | 4.66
